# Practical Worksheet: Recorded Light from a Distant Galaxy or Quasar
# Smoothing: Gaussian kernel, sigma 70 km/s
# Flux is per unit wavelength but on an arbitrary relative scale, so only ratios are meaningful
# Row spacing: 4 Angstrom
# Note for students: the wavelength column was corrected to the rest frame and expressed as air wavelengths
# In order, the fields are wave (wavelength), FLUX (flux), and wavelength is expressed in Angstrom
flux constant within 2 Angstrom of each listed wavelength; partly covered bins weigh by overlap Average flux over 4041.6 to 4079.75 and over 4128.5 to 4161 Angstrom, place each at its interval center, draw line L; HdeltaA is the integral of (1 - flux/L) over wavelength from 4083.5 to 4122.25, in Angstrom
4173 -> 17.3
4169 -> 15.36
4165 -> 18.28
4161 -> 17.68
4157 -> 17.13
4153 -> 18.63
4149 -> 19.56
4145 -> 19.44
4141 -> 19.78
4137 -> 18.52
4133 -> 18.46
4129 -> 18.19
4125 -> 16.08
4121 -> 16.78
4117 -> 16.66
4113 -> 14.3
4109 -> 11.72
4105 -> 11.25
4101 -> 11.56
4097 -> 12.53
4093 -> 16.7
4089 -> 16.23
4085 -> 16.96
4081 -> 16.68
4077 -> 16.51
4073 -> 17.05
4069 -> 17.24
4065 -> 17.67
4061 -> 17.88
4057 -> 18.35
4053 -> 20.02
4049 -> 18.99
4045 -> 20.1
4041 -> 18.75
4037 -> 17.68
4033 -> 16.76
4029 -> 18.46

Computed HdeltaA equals 8.5 Angstrom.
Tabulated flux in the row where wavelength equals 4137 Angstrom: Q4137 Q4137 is 18.52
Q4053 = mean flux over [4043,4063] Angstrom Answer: 19.1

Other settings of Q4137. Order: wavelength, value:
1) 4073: 17.05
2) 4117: 16.66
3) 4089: 16.23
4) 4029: 18.46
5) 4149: 19.56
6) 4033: 16.76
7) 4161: 17.68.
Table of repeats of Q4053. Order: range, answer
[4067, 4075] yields 17.1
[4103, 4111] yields 11.5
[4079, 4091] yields 16.6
